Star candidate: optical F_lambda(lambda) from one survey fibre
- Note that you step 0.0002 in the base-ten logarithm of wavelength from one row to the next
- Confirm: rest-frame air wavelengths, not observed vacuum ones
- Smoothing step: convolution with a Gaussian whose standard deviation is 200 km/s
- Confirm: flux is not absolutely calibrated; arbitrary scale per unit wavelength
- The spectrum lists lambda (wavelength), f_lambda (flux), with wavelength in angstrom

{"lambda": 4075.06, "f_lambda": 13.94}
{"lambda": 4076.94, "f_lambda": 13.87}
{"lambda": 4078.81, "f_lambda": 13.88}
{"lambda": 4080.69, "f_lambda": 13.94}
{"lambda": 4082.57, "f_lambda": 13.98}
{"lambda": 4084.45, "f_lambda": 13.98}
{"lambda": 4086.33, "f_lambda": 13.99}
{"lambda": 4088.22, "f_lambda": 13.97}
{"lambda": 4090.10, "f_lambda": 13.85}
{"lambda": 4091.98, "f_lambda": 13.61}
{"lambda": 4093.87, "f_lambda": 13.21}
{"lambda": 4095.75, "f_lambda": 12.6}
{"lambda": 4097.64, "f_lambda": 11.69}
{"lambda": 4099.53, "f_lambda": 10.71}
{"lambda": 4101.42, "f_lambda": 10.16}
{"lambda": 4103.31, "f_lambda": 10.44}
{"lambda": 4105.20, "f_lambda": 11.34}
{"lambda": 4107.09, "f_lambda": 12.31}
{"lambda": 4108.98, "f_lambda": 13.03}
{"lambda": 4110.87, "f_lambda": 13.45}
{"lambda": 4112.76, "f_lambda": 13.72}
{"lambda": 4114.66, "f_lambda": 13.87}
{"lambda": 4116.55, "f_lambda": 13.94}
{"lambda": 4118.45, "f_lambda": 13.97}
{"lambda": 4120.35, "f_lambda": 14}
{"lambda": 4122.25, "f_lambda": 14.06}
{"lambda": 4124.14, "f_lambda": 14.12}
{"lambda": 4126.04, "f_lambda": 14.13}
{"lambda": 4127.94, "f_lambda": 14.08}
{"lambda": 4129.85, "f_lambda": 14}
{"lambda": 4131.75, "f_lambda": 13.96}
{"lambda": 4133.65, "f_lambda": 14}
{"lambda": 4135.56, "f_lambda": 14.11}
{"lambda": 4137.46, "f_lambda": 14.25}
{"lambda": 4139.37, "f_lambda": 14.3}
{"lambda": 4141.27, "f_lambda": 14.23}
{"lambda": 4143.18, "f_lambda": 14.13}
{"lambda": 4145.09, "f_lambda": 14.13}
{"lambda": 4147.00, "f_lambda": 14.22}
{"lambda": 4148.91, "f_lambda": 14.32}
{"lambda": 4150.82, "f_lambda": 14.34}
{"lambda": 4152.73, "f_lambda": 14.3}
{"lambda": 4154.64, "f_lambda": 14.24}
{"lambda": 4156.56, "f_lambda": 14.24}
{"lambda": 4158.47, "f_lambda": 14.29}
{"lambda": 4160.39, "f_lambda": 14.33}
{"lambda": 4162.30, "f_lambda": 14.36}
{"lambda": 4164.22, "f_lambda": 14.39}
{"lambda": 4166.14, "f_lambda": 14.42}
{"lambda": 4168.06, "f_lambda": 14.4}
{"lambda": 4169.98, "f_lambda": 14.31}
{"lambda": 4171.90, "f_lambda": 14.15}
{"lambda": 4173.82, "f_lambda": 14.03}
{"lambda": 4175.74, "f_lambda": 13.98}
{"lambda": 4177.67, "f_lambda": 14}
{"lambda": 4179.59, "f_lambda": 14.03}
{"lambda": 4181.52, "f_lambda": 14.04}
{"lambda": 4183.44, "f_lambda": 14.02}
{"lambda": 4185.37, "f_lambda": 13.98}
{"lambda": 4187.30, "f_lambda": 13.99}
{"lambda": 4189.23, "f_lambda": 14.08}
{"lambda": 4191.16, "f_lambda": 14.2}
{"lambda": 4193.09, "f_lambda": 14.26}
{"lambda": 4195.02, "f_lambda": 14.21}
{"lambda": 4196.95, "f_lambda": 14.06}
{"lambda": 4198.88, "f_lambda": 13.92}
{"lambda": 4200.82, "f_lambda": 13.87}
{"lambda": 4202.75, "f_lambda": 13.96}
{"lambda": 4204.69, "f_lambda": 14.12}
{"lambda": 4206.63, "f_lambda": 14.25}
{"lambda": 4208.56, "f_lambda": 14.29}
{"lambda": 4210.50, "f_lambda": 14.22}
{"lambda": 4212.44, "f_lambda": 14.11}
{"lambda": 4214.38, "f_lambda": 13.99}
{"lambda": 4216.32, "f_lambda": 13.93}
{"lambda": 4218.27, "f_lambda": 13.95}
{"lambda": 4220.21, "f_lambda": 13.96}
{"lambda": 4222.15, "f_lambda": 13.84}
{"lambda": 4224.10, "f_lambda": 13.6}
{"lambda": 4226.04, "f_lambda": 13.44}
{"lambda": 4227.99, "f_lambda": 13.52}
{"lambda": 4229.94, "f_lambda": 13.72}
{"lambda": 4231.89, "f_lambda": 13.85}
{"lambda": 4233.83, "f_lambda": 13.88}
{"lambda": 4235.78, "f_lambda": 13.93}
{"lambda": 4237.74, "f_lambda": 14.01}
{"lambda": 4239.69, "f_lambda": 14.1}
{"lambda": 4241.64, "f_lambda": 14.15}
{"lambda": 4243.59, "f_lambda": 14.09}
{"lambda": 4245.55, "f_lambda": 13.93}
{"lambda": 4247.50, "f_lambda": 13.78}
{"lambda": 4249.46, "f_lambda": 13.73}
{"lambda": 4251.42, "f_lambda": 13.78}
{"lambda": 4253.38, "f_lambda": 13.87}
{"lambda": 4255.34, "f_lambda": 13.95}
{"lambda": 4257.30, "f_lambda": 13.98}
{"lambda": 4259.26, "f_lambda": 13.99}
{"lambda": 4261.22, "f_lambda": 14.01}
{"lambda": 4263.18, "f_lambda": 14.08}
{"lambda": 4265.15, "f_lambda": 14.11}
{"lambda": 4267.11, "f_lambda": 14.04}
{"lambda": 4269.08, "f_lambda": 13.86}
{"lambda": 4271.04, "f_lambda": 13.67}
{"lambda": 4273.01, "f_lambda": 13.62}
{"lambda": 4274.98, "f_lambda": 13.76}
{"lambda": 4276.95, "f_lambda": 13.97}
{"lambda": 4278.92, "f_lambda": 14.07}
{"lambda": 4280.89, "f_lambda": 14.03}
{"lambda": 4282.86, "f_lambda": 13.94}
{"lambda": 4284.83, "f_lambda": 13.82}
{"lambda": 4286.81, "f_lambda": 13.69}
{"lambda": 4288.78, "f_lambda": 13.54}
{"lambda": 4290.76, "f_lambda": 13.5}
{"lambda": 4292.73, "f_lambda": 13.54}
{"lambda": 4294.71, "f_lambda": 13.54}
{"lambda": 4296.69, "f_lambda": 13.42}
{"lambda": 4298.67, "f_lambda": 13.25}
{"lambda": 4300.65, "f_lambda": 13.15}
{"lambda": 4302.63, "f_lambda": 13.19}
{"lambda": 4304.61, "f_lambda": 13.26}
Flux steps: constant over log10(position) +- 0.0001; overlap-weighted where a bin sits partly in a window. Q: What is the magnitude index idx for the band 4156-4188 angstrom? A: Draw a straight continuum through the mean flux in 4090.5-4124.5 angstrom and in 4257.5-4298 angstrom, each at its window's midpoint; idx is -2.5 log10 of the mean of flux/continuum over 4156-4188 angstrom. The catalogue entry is -0.08 mag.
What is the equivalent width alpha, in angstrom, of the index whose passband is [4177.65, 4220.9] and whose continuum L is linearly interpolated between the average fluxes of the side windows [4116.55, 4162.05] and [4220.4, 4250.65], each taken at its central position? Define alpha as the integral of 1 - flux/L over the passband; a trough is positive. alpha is -0.3 angstrom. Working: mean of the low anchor 14.2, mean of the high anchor 13.8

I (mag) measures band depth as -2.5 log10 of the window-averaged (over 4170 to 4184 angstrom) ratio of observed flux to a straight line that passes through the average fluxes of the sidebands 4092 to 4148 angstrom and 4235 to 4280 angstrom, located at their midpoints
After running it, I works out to -0.04 mag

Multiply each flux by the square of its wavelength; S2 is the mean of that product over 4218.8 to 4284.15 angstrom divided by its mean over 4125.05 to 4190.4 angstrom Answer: 1.03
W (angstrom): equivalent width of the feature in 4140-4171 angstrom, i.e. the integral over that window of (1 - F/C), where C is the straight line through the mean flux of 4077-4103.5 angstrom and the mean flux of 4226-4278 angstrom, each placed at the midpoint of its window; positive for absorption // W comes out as -2.2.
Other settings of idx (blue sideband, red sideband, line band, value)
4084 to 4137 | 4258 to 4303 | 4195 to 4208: -0.044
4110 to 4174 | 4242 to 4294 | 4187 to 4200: -0.006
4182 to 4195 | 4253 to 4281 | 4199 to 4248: 0.006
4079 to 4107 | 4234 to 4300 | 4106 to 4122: -0.058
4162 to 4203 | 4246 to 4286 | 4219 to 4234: 0.021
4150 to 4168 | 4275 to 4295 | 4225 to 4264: 0.005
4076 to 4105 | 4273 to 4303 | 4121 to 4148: -0.086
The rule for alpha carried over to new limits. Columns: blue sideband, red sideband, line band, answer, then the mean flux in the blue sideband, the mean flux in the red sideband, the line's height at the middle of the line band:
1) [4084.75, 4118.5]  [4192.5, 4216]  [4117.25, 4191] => -3.9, 12.8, 14.1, 13.4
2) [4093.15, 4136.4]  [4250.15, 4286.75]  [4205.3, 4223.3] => -0.6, 13.1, 13.9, 13.6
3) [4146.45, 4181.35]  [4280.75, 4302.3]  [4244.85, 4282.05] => -0.6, 14.2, 13.6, 13.7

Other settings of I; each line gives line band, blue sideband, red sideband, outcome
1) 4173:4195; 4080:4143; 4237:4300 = -0.037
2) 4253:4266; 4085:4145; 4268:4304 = -0.032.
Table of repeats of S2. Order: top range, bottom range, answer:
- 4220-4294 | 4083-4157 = 1.09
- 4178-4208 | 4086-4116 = 1.17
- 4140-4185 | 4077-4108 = 1.15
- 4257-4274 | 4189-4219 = 1.02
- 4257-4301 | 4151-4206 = 1.02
